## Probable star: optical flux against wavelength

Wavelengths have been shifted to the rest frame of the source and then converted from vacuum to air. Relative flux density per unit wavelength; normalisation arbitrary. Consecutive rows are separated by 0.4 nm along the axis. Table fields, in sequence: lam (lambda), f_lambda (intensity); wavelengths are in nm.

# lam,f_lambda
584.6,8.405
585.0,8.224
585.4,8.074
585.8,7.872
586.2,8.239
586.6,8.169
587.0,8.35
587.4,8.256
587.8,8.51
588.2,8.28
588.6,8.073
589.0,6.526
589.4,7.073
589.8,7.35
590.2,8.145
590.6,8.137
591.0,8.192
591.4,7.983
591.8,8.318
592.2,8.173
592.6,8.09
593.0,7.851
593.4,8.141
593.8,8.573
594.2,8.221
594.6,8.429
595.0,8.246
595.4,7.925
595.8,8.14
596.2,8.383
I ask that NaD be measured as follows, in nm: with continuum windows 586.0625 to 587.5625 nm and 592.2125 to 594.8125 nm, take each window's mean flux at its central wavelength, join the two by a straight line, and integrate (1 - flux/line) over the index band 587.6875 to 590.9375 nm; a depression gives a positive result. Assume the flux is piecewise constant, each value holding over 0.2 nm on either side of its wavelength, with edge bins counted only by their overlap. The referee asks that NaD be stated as 0.189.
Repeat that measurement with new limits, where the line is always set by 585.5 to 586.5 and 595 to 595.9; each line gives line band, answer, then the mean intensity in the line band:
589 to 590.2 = 0.121 nm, 7.25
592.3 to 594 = -0.020 nm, 8.16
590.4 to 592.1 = -0.019 nm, 8.16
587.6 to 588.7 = -0.033 nm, 8.31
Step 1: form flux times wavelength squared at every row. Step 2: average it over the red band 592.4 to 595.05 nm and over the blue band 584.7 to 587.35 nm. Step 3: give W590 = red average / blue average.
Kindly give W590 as 1.03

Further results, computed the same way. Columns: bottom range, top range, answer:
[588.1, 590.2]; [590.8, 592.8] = 1.10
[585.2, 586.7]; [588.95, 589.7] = 0.87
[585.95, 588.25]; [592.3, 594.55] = 1.01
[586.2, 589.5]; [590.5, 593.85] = 1.04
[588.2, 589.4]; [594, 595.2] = 1.14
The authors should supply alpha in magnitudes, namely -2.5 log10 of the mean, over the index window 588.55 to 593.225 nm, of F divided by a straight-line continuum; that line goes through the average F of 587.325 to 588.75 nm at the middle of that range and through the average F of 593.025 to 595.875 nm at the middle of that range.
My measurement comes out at 0.06 mag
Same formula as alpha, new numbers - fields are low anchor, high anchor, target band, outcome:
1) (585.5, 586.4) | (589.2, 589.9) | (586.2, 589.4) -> -0.05 mag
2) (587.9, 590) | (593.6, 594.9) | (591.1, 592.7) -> -0.02 mag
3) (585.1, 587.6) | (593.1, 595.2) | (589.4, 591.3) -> 0.05 mag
